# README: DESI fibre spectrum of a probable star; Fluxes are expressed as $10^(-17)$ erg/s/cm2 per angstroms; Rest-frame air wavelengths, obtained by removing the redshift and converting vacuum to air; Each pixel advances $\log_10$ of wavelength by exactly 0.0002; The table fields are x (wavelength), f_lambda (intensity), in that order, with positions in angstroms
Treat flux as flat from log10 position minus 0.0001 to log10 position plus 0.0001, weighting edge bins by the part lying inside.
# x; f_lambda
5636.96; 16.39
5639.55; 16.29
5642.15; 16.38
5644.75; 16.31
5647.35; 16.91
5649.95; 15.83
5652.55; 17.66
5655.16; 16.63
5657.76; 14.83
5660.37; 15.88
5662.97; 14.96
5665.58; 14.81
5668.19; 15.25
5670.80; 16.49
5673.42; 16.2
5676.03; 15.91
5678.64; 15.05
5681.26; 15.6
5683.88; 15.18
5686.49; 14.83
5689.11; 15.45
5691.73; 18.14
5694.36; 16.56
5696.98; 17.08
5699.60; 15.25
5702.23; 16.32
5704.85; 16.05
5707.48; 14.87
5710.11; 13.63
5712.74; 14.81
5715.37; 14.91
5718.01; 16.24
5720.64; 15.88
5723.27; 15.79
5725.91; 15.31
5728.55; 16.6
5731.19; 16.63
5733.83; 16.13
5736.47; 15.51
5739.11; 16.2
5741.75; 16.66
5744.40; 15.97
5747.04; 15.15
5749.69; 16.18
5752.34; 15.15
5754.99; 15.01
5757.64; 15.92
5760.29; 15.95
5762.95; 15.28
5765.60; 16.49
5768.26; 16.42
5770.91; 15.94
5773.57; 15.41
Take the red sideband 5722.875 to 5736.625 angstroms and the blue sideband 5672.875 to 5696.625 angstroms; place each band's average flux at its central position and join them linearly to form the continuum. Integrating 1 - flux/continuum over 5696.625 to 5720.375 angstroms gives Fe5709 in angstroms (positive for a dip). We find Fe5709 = 0.8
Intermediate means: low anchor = 15.9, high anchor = 16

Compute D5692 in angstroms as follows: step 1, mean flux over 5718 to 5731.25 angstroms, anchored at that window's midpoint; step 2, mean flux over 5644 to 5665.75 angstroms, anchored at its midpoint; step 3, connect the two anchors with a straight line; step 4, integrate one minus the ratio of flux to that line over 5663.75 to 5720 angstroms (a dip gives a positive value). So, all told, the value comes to 1.3 angstroms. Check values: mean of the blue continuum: 16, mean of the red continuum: 16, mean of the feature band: 15.6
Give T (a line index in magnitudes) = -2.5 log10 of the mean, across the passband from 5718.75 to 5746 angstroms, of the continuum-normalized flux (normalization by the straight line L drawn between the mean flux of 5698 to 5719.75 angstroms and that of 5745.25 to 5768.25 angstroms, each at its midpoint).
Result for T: -0.04 mag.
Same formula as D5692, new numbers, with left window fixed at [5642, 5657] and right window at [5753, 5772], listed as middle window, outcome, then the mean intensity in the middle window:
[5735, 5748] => 0.04 angstroms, 15.9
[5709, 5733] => 0.81 angstroms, 15.6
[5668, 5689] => 1.04 angstroms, 15.6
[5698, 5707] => 0.23 angstroms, 15.8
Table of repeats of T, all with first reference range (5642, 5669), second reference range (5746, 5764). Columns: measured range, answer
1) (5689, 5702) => -0.05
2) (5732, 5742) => -0.03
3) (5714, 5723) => 0.00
